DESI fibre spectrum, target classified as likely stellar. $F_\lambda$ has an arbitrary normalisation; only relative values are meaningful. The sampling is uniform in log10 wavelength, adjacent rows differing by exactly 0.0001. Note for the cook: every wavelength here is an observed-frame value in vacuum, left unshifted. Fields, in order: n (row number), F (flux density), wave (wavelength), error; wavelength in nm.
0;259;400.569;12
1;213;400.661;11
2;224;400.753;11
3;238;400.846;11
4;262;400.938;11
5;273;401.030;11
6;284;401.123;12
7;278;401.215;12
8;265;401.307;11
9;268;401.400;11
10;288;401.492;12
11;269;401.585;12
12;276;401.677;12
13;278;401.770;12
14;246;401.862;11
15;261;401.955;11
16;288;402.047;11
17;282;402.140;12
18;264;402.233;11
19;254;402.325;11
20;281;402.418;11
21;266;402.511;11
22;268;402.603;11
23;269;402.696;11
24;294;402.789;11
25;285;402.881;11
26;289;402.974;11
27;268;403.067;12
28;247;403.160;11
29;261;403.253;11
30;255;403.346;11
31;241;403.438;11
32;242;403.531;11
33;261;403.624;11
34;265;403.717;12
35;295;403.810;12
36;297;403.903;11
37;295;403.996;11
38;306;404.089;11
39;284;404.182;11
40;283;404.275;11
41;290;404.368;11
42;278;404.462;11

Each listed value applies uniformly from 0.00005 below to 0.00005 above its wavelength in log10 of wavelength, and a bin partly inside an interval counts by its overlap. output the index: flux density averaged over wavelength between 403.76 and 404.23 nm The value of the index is 295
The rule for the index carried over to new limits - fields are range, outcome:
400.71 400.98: 241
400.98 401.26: 278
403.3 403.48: 249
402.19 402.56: 267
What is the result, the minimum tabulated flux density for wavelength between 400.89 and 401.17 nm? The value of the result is 262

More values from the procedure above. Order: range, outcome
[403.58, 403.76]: 261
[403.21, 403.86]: 241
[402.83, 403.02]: 285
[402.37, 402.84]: 266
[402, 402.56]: 254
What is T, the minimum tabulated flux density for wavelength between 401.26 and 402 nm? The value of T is 246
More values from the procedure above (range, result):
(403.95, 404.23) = 284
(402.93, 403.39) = 247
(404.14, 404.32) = 283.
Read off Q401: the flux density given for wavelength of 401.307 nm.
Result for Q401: 265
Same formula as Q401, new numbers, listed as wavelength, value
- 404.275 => 283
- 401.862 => 246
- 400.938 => 262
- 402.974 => 289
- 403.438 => 241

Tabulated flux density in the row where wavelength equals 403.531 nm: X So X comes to 242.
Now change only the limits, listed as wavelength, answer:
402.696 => 269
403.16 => 247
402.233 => 264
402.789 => 294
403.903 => 297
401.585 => 269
